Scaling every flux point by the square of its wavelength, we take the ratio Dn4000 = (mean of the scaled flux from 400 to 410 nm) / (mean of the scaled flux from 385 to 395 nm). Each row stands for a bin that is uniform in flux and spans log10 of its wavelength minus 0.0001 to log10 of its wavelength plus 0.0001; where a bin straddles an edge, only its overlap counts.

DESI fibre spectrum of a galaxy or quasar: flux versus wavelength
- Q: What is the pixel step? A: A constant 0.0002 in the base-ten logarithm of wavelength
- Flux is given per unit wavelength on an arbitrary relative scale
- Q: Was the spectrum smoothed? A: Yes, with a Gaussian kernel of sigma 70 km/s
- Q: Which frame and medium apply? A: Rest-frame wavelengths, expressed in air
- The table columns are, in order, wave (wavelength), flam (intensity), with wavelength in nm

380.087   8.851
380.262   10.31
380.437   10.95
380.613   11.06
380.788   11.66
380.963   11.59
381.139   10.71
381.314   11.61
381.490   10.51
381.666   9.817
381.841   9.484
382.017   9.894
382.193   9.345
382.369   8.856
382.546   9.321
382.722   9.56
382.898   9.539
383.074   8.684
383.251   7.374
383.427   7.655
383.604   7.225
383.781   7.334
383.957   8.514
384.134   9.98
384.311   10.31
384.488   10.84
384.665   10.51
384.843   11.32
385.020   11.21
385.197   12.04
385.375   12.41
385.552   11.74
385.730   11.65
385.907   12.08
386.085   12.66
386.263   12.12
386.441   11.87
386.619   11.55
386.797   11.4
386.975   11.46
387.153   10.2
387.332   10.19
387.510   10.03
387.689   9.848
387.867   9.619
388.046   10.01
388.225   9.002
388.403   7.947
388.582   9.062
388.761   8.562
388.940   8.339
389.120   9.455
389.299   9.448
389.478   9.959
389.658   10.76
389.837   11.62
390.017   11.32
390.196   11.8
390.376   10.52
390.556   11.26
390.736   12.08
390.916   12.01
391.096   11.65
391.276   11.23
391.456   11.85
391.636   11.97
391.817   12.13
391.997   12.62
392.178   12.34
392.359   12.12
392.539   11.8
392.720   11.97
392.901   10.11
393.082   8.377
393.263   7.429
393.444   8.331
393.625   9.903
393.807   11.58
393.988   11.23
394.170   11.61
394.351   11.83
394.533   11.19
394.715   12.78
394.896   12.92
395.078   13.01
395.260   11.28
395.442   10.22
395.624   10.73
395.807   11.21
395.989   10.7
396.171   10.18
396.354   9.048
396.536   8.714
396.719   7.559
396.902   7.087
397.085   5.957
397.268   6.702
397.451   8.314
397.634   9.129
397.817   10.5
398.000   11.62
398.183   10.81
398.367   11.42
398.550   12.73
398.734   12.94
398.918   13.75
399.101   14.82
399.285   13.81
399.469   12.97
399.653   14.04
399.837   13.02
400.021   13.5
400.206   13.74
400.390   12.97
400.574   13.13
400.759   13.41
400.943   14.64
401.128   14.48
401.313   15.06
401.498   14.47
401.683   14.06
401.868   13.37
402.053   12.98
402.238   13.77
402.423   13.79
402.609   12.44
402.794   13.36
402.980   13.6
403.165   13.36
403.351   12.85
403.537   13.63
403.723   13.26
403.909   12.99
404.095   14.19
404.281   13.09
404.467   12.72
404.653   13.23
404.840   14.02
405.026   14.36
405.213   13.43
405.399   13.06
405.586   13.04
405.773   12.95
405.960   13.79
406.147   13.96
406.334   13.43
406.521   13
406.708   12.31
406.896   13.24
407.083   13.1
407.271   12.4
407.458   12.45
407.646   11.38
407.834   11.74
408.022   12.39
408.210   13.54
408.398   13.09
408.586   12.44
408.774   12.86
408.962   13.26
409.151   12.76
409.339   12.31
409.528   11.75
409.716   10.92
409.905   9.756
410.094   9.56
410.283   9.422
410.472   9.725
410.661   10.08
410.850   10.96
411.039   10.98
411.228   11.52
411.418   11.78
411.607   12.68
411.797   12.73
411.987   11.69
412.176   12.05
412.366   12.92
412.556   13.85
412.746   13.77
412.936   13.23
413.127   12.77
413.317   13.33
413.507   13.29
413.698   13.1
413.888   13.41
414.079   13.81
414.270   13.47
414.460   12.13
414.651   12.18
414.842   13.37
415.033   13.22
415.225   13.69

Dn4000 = 1.29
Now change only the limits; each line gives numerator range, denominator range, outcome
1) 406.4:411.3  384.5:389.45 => 1.25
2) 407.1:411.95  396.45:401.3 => 1.06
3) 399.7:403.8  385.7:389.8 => 1.42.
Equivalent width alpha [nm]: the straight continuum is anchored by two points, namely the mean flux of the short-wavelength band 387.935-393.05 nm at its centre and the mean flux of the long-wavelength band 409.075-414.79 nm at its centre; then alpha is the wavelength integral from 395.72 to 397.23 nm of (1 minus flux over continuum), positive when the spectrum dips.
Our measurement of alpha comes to 0.328 nm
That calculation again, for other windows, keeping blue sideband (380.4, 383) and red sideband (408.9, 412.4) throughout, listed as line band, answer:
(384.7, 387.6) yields -0.30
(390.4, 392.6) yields -0.26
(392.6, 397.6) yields 0.35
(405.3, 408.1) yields -0.40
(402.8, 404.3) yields -0.31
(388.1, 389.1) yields 0.17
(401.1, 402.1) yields -0.28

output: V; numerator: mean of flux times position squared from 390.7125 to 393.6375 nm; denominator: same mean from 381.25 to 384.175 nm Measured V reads 1.3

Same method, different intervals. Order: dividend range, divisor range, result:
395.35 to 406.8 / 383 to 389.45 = 1.32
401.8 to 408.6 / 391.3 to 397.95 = 1.33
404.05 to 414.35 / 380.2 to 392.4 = 1.34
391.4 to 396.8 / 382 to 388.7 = 1.13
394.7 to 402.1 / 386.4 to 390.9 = 1.20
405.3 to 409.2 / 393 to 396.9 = 1.32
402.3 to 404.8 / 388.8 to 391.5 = 1.31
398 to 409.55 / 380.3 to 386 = 1.44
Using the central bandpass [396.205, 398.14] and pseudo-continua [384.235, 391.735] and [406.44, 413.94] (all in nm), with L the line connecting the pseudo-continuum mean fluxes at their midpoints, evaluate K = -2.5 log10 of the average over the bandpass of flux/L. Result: 0.31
